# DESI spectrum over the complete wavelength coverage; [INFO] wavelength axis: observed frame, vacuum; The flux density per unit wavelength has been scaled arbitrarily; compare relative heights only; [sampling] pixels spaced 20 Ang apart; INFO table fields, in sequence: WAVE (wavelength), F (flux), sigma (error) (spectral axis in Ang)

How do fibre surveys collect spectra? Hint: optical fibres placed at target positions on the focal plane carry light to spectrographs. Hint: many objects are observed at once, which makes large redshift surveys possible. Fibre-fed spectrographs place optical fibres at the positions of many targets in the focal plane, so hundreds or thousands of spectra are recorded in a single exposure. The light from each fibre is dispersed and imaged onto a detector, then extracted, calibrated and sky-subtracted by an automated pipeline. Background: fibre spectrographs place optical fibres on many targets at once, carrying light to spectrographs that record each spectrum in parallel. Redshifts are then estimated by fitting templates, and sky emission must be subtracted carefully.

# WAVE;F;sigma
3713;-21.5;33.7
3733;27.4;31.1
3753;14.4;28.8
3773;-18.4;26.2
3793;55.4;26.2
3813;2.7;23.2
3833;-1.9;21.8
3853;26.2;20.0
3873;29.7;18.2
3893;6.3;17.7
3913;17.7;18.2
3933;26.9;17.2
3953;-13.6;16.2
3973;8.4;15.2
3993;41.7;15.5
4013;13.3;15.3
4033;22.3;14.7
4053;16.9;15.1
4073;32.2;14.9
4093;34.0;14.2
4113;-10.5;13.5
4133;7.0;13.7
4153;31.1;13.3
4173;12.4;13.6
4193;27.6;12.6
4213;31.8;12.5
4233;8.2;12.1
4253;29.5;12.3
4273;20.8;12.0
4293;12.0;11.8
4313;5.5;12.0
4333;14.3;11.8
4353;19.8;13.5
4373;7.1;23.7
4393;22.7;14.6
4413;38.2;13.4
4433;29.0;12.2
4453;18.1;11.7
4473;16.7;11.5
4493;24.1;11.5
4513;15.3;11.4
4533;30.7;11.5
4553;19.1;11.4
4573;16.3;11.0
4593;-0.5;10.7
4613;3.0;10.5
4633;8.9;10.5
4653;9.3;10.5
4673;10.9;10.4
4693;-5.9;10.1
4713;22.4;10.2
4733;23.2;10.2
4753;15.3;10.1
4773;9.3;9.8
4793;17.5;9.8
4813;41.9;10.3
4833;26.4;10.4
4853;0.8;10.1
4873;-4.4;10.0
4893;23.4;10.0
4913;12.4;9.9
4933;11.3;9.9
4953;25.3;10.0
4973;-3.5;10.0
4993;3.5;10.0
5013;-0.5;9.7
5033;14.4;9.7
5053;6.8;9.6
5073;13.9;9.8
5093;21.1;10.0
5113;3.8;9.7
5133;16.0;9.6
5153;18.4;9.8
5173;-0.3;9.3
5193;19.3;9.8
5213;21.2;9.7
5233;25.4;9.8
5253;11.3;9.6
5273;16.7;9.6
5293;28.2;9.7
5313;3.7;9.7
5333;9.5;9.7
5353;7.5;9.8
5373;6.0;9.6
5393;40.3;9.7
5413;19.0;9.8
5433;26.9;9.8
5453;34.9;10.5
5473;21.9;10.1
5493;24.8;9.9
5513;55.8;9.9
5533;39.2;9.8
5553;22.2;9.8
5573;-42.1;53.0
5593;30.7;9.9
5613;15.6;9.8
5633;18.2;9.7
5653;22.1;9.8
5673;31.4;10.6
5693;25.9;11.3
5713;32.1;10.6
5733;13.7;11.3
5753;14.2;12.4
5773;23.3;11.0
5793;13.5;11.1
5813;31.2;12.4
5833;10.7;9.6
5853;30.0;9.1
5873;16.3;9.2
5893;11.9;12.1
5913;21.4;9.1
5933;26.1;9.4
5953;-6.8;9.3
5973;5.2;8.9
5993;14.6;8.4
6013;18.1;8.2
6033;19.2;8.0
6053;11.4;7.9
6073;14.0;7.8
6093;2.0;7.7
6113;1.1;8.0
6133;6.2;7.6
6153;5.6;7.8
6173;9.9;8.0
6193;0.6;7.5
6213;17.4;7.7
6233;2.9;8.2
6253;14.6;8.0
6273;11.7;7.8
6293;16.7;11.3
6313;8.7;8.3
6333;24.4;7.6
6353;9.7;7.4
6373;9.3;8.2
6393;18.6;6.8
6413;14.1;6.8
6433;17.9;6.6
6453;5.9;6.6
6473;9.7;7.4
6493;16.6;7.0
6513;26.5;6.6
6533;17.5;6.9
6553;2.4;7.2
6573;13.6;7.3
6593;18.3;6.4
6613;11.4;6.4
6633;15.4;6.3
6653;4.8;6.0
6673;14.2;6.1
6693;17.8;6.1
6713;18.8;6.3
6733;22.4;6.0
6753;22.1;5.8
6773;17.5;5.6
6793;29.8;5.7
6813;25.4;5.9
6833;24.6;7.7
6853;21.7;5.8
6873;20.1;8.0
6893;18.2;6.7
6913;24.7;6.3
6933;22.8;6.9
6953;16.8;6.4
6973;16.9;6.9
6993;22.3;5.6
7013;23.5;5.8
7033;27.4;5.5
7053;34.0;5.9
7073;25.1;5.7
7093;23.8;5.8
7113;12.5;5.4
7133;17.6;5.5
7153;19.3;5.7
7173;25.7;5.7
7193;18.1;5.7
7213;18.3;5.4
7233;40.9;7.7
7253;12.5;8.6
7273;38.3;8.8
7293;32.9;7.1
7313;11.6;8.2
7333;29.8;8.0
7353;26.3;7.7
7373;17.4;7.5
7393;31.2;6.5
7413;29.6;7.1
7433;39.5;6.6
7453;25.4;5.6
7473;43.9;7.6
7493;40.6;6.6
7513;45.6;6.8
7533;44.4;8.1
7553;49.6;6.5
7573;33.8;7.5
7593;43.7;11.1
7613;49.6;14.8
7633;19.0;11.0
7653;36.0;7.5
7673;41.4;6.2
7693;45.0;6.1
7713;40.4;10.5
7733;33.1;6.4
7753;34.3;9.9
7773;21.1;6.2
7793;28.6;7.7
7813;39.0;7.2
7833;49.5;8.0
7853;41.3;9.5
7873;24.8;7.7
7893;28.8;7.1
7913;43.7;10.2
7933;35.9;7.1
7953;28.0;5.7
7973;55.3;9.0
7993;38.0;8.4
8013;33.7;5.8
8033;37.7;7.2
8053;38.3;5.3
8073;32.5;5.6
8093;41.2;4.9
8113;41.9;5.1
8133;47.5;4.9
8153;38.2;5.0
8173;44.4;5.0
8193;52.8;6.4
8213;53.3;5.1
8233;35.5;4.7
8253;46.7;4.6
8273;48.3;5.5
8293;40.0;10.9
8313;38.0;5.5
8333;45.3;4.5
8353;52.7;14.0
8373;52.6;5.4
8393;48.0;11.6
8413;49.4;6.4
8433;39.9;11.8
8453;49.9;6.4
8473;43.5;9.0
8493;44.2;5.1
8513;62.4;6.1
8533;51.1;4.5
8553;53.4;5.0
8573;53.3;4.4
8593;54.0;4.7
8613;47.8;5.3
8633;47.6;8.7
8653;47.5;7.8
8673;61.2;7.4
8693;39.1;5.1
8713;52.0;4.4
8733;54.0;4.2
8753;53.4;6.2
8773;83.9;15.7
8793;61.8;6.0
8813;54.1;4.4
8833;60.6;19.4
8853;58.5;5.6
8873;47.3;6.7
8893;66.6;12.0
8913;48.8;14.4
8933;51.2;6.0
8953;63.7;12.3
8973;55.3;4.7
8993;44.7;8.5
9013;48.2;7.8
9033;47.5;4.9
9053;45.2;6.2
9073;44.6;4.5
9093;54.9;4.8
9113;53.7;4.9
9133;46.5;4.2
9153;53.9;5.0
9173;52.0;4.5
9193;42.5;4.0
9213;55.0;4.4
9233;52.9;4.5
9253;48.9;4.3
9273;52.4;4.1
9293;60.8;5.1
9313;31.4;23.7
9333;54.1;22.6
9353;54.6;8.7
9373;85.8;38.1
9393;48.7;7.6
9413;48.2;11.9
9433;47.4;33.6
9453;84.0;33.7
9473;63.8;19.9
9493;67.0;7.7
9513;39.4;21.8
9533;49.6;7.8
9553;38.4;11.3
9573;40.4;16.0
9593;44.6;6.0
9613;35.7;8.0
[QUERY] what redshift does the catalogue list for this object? 0.86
